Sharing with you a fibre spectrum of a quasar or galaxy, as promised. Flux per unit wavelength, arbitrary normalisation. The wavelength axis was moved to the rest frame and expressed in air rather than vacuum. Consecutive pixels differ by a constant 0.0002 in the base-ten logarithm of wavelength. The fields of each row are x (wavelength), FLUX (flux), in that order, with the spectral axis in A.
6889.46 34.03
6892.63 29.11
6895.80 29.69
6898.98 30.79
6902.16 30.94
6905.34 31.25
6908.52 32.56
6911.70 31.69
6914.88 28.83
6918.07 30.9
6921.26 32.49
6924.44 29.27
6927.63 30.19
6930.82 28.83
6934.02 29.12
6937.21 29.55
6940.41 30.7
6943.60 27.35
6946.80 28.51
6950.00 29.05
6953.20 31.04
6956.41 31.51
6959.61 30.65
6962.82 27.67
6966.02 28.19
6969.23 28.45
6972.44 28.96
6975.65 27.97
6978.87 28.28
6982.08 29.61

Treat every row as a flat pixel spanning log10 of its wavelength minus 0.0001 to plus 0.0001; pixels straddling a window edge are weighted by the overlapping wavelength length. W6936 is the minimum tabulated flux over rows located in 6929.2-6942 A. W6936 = 28.83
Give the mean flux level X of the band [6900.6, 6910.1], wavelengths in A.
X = 31.6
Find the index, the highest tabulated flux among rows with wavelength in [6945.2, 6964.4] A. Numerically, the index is 31.51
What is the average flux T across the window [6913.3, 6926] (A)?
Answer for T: 30.4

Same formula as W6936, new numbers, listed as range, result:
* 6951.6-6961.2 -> 30.65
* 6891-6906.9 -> 29.11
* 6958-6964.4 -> 27.67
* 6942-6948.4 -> 27.35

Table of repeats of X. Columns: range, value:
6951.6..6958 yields 31.2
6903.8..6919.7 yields 31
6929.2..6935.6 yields 29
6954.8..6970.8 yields 29.3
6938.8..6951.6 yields 28.9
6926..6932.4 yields 29.5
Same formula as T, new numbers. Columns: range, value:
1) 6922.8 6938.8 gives 29.4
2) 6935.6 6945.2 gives 29.2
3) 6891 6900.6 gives 29.9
